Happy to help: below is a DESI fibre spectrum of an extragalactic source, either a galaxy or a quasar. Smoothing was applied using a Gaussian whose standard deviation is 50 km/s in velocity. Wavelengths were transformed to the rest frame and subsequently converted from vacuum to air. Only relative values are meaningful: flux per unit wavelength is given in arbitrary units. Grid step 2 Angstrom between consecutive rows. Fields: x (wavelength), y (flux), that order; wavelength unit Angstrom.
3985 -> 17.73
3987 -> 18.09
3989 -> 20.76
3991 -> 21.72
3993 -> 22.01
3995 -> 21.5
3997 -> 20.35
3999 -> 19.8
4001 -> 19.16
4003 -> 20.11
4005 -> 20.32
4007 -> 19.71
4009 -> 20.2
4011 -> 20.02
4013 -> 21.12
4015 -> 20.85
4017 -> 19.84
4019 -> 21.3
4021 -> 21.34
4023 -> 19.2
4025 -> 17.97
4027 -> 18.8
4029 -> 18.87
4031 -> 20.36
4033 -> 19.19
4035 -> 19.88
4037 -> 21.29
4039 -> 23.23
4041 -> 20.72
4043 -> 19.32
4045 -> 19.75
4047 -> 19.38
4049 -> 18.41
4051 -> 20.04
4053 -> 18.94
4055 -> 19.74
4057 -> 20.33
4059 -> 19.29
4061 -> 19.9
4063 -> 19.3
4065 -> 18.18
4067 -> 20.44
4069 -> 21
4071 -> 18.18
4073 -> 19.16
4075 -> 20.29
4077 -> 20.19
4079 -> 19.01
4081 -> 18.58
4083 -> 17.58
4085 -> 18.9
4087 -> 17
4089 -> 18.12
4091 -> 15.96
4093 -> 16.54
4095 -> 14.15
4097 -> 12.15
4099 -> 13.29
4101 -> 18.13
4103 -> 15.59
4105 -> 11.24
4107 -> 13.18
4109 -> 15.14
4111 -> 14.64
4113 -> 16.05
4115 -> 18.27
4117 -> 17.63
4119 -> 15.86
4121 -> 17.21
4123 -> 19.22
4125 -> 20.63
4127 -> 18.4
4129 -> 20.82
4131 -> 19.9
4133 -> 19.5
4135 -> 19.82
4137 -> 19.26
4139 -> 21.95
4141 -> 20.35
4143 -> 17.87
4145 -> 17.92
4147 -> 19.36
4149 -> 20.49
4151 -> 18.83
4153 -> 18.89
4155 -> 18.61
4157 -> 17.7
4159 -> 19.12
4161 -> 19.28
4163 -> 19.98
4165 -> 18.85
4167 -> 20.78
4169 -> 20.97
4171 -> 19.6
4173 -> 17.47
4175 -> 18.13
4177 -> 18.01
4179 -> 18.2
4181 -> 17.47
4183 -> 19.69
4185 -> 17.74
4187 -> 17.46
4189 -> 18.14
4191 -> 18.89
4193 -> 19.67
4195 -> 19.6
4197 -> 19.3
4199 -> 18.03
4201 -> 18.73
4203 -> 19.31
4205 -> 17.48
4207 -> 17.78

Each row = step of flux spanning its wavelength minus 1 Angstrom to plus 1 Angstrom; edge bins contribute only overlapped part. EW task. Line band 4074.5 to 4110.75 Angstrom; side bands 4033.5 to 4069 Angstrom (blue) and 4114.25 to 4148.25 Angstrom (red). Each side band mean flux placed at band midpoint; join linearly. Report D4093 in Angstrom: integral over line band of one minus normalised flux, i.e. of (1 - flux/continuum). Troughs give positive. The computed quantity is 5.9 Angstrom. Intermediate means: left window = 19.9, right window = 19.1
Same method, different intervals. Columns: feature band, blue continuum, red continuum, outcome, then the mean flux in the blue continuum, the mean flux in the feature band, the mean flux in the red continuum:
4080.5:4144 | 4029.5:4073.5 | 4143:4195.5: 6.70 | 19.8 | 17.3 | 18.9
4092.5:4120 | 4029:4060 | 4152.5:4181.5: 6.10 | 20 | 15.1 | 18.9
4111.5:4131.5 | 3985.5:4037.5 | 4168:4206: 0.95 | 20.1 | 18.3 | 18.6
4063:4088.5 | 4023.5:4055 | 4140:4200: 0.61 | 19.7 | 19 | 18.9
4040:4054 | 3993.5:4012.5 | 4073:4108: -0.87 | 20.2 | 19.5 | 16.5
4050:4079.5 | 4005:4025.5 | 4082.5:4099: -3.57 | 20.2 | 19.6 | 16.1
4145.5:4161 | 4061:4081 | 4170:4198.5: -0.16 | 19.5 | 19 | 18.5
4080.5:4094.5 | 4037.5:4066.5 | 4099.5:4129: 0.48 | 19.8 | 17.4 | 16.6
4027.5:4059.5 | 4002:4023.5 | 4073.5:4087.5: -0.35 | 20.4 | 19.9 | 18.9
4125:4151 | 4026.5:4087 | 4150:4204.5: -0.79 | 19.6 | 19.6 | 18.8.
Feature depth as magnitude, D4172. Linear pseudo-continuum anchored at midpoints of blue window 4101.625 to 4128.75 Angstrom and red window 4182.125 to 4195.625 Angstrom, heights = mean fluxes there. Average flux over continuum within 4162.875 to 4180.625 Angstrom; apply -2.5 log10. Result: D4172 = -0.05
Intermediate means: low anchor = 16.5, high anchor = 18.7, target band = 19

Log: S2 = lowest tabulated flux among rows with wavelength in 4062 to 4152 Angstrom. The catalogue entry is 11.24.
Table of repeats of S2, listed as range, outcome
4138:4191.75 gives 17.46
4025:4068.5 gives 17.97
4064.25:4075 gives 18.18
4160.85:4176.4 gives 17.47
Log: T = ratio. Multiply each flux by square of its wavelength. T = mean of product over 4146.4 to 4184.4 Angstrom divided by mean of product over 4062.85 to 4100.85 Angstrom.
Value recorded 1.11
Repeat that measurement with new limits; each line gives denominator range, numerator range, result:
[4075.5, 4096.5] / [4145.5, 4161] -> 1.12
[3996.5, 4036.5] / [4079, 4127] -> 0.86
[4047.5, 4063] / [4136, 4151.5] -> 1.05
